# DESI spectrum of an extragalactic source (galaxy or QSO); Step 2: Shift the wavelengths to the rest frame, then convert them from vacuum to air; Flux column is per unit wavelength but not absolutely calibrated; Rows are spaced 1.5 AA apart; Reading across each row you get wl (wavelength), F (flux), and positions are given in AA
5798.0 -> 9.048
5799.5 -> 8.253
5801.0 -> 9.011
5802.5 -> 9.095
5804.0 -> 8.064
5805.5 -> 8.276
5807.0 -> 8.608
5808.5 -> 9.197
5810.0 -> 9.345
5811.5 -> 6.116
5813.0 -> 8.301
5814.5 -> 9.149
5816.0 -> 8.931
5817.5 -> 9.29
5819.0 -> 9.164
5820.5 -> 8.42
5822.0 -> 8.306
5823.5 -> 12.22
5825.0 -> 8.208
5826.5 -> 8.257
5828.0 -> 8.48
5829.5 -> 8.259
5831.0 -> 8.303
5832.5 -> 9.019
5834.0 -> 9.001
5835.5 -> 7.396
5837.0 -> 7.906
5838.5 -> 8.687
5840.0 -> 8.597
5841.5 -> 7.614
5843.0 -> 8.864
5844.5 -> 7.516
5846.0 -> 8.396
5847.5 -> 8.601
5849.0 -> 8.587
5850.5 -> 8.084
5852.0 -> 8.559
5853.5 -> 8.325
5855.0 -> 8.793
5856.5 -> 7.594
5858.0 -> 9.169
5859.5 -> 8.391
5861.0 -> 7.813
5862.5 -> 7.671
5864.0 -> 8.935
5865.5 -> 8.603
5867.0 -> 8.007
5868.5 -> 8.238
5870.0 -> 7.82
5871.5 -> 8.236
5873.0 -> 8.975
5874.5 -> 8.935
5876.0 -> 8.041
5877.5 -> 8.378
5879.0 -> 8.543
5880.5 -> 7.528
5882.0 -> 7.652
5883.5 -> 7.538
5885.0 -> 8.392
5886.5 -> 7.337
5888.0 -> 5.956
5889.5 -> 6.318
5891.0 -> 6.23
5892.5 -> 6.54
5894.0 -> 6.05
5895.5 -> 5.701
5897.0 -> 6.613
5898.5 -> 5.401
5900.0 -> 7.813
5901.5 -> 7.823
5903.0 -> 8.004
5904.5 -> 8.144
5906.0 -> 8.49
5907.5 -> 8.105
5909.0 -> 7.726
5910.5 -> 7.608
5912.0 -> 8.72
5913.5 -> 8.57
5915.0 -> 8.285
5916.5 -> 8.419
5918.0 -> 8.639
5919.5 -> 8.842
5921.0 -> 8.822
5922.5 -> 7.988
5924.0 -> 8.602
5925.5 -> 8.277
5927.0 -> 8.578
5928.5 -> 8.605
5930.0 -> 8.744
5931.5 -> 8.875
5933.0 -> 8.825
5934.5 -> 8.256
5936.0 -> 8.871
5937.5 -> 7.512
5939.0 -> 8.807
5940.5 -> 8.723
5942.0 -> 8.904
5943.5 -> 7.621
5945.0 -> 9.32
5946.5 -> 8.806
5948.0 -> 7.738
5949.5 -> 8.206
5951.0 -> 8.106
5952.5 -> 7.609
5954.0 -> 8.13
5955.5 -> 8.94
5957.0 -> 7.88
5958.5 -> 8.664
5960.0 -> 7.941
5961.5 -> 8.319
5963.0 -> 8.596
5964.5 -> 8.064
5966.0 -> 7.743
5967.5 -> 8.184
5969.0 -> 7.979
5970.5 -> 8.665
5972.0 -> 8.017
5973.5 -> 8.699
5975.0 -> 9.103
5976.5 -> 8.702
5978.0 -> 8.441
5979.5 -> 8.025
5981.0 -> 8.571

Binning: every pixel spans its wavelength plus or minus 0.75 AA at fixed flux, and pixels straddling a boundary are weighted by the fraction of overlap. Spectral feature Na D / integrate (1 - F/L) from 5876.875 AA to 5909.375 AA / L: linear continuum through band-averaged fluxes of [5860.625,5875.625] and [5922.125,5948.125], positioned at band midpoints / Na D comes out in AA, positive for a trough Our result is 4.4 AA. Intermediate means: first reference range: 8.33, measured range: 7.28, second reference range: 8.53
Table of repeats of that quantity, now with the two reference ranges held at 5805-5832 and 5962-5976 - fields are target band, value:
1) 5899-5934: 0.52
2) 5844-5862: 0.65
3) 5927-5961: -0.03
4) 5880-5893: 2.27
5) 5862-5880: 0.47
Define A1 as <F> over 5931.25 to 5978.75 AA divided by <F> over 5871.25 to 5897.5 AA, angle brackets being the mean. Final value 1.14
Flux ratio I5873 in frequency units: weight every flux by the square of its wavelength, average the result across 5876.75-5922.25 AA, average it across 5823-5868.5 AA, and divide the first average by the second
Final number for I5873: 0.9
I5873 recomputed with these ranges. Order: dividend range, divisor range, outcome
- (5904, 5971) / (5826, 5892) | 1.06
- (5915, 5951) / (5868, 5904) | 1.17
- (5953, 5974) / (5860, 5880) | 1.03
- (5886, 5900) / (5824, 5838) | 0.77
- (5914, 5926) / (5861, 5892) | 1.10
